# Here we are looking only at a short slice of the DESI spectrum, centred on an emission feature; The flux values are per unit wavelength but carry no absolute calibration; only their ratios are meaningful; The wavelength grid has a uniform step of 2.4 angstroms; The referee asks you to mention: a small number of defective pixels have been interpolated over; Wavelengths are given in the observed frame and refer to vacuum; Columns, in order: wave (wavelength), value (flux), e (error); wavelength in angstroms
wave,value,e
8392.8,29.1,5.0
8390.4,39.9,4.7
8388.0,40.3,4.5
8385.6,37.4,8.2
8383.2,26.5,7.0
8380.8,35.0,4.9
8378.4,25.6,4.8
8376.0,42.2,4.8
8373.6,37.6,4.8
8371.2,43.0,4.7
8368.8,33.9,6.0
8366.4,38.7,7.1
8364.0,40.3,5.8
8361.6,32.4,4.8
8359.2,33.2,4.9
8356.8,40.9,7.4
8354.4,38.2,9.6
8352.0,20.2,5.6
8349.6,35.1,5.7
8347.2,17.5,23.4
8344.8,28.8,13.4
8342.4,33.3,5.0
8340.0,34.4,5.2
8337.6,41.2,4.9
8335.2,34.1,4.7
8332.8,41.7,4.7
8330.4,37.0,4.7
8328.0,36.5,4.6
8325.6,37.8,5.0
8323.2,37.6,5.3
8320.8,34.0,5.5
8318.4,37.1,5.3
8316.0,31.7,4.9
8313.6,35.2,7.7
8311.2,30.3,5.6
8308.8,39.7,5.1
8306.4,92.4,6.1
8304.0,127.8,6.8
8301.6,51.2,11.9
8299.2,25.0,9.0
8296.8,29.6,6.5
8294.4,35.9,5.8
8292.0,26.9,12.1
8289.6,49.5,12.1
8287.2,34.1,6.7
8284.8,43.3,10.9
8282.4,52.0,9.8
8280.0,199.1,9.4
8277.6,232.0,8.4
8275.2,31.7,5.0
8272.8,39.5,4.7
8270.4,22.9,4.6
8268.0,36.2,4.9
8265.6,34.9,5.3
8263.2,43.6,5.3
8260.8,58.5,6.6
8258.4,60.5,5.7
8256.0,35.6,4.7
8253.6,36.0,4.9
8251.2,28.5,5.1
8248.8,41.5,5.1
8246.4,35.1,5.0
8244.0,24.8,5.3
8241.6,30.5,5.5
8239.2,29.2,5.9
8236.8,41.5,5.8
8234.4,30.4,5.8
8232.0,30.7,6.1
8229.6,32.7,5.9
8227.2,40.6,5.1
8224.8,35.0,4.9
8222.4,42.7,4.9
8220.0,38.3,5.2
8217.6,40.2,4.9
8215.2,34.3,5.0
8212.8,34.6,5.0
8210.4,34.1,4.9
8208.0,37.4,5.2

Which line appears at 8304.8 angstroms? [N II] 6583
